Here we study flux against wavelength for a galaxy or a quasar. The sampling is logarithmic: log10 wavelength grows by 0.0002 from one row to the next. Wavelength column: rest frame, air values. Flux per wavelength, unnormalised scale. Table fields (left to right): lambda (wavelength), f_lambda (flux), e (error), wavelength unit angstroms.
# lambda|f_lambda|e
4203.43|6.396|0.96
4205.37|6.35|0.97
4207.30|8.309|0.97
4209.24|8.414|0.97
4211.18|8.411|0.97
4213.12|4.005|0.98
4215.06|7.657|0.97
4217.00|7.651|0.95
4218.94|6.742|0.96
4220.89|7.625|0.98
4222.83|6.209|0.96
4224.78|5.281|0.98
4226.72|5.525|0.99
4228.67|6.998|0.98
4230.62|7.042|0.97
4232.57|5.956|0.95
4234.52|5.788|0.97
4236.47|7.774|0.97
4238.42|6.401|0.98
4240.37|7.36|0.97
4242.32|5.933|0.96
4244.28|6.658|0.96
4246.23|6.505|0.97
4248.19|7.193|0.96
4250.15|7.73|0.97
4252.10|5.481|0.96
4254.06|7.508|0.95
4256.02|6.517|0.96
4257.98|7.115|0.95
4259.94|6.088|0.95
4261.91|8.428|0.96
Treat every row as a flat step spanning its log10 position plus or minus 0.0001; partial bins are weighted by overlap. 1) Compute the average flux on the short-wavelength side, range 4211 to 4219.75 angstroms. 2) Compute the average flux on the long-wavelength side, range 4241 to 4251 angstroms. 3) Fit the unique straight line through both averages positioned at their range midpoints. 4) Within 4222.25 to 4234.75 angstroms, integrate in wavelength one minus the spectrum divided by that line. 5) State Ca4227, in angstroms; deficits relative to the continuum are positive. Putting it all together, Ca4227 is 1.2 angstroms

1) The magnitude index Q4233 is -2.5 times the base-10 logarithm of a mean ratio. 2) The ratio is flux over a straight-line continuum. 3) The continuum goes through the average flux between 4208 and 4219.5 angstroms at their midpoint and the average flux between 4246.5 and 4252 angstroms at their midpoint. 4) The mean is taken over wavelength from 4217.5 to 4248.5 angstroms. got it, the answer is 0.08 mag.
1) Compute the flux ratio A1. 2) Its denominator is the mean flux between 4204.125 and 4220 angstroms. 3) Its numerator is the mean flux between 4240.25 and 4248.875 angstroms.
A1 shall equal 0.9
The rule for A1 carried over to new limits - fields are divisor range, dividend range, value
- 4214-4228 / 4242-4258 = 1.01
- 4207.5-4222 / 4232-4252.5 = 0.92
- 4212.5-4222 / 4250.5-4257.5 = 0.98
